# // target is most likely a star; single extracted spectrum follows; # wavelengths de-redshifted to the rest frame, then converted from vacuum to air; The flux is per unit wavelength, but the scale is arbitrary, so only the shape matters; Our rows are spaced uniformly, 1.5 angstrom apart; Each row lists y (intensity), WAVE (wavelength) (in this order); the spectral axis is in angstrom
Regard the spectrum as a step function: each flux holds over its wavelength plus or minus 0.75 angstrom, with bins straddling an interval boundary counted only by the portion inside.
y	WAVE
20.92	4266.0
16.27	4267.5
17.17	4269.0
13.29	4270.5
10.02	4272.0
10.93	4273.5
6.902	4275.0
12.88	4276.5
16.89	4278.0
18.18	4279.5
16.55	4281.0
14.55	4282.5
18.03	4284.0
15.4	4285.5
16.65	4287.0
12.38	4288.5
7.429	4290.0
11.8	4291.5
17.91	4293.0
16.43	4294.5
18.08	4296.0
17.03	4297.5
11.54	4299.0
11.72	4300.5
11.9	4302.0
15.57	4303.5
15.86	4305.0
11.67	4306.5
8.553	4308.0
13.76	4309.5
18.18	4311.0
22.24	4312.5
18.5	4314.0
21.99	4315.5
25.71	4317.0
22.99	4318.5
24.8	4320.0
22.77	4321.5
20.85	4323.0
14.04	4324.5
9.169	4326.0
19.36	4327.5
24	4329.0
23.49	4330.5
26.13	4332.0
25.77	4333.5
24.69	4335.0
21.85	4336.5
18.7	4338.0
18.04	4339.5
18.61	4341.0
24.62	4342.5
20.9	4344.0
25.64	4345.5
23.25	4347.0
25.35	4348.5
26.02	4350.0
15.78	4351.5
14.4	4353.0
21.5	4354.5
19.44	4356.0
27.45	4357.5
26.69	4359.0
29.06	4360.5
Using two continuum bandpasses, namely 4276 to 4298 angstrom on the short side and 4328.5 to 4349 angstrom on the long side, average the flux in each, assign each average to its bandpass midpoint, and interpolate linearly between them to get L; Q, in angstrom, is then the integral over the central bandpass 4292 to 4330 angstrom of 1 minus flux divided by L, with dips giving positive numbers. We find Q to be 3.0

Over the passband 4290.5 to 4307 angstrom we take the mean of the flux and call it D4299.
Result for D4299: 14.4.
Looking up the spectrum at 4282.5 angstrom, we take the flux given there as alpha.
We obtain 14.55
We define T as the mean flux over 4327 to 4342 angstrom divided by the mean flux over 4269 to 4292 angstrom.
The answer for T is 1.63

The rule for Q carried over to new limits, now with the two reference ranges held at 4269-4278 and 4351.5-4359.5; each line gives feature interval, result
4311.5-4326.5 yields -3.1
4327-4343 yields -3.0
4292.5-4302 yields -0.4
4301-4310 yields 1.5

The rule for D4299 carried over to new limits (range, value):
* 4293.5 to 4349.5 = 19.3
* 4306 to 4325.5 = 18.9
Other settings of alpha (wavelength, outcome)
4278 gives 16.89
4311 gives 18.18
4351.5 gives 15.78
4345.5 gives 25.64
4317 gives 25.71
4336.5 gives 21.85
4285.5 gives 15.4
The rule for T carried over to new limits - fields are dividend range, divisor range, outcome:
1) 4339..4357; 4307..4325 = 1.09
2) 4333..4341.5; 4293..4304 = 1.43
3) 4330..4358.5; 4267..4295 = 1.57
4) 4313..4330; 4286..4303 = 1.47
